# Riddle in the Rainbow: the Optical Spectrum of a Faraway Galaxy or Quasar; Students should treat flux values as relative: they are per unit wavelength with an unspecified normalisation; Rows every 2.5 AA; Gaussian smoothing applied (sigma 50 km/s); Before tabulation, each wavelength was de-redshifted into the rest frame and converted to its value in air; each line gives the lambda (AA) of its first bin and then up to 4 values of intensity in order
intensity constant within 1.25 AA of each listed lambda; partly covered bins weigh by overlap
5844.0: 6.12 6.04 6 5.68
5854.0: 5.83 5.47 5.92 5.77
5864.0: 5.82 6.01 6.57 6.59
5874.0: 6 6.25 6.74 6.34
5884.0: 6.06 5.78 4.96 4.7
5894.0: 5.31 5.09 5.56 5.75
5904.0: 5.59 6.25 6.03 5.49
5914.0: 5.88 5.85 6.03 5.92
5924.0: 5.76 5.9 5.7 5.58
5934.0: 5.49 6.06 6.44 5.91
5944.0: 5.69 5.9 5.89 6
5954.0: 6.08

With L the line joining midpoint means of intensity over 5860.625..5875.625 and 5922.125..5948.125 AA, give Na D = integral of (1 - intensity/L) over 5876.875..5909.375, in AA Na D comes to 1.72 AA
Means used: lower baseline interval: 6.14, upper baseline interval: 5.85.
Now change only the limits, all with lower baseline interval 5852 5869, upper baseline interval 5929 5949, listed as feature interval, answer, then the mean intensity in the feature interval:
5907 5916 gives 0.0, 5.84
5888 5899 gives 1.5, 5.08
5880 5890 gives 0.0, 5.83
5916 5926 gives -0.1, 5.89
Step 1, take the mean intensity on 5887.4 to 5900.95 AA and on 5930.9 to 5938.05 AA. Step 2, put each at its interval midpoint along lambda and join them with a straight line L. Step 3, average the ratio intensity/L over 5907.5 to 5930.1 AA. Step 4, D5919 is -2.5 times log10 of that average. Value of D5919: -0.06 mag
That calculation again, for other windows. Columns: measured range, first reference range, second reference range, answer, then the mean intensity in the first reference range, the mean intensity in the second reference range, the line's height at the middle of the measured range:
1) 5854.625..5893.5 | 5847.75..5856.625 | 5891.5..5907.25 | -0.050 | 5.78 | 5.5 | 5.65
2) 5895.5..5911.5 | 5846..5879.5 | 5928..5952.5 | 0.045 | 6.03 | 5.87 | 5.95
